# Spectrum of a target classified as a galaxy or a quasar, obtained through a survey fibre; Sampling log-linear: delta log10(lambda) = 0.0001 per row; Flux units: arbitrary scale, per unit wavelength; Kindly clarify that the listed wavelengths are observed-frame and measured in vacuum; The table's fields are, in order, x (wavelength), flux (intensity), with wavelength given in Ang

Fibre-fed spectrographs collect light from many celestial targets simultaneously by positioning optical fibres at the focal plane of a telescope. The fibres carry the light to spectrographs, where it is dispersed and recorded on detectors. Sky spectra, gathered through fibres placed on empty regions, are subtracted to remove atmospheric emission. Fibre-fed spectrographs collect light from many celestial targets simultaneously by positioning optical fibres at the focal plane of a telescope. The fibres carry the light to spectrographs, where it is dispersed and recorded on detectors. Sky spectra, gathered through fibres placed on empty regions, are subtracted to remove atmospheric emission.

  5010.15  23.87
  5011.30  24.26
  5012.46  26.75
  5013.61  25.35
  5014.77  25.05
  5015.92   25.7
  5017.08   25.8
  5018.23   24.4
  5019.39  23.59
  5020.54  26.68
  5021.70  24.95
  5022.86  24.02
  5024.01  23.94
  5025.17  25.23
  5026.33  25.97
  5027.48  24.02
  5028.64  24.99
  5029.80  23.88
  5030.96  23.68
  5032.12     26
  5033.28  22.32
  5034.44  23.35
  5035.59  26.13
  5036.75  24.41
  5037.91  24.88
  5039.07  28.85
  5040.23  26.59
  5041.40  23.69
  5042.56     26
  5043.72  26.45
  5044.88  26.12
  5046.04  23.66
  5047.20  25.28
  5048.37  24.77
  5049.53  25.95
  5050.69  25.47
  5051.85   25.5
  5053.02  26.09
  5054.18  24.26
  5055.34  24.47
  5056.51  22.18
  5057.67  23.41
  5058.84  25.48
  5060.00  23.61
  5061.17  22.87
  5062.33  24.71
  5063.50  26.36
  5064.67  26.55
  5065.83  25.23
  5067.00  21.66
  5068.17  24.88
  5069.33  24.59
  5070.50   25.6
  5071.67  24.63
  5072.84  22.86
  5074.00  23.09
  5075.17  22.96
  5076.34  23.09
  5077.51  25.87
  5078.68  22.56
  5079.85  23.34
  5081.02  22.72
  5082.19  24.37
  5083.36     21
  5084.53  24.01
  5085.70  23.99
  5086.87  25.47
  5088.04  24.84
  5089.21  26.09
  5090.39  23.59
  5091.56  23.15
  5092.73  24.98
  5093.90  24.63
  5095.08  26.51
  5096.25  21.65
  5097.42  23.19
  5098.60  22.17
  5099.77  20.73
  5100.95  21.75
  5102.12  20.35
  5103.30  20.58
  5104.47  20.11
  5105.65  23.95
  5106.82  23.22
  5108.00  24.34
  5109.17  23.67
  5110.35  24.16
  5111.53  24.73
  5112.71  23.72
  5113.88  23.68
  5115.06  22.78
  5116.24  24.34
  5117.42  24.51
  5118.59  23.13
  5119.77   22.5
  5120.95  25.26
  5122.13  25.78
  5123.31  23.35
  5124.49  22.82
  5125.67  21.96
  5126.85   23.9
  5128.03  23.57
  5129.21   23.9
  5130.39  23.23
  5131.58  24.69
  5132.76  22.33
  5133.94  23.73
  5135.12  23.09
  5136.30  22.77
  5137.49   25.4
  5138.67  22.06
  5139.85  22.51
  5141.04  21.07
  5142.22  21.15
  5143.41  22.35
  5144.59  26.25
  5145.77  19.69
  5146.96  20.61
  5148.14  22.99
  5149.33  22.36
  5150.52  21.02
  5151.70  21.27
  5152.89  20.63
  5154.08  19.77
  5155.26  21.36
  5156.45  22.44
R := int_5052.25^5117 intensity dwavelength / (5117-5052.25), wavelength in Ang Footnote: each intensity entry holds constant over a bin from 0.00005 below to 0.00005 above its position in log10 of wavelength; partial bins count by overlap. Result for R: 23.7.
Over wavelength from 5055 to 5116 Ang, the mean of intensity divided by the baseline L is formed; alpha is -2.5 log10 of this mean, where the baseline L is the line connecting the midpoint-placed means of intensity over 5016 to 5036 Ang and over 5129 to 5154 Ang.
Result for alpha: -0.01 mag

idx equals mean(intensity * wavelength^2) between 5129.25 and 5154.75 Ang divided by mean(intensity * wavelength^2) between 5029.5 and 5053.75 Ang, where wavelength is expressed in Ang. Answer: 0.9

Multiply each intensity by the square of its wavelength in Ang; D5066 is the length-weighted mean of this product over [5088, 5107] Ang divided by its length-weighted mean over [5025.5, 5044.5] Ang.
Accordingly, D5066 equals 0.94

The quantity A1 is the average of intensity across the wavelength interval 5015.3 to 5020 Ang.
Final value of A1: 24.9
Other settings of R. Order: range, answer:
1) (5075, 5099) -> 23.8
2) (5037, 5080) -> 24.7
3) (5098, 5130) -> 23.1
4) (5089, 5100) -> 23.7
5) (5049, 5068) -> 24.6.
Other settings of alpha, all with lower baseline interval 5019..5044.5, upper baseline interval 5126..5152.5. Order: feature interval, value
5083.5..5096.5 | -0.03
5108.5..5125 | -0.03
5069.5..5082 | 0.02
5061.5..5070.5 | -0.03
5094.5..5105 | 0.08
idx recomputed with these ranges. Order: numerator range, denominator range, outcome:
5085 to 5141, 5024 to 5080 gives 0.97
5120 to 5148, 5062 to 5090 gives 0.98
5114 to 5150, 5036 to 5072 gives 0.95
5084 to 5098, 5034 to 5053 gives 0.97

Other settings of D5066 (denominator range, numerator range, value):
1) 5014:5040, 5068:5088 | 0.98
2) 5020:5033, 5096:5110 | 0.92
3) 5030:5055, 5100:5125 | 0.95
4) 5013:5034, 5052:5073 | 1.00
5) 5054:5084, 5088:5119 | 0.99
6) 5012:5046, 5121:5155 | 0.94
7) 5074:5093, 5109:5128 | 1.01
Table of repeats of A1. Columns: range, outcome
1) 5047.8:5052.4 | 25.5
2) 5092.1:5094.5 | 24.8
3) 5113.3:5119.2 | 23.7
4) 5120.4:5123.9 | 24.8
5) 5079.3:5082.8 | 23.5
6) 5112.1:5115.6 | 23.4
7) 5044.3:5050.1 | 25.2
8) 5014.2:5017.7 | 25.5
